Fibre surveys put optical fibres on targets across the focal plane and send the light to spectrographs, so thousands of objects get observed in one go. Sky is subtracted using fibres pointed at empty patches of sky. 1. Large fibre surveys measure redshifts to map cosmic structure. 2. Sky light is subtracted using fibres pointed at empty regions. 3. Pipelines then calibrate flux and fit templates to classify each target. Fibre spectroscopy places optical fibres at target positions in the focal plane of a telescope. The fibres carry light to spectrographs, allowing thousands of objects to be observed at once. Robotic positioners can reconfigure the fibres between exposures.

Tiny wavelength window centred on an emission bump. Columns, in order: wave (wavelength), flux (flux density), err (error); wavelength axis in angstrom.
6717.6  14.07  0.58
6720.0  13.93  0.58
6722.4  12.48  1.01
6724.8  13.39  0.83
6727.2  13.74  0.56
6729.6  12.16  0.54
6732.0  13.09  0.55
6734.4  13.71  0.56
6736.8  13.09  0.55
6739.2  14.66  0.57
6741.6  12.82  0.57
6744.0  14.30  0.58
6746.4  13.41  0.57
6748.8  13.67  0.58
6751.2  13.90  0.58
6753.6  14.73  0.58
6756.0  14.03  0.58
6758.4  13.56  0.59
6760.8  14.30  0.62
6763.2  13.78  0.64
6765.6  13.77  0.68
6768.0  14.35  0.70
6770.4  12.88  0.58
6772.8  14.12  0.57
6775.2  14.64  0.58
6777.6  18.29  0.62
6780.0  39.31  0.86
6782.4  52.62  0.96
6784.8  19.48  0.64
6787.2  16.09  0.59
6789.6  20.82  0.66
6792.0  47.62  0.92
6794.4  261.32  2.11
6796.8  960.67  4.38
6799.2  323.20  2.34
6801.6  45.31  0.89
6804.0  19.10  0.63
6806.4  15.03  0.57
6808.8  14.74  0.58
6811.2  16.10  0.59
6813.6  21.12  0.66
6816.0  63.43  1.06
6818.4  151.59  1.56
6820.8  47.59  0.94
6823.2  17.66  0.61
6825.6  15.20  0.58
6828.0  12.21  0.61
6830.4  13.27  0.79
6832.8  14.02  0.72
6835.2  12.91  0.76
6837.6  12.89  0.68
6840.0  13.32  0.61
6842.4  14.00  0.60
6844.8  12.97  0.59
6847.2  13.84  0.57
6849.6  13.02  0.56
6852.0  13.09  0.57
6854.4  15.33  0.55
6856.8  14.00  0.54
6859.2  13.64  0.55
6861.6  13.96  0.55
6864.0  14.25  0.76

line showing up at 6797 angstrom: H-alpha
